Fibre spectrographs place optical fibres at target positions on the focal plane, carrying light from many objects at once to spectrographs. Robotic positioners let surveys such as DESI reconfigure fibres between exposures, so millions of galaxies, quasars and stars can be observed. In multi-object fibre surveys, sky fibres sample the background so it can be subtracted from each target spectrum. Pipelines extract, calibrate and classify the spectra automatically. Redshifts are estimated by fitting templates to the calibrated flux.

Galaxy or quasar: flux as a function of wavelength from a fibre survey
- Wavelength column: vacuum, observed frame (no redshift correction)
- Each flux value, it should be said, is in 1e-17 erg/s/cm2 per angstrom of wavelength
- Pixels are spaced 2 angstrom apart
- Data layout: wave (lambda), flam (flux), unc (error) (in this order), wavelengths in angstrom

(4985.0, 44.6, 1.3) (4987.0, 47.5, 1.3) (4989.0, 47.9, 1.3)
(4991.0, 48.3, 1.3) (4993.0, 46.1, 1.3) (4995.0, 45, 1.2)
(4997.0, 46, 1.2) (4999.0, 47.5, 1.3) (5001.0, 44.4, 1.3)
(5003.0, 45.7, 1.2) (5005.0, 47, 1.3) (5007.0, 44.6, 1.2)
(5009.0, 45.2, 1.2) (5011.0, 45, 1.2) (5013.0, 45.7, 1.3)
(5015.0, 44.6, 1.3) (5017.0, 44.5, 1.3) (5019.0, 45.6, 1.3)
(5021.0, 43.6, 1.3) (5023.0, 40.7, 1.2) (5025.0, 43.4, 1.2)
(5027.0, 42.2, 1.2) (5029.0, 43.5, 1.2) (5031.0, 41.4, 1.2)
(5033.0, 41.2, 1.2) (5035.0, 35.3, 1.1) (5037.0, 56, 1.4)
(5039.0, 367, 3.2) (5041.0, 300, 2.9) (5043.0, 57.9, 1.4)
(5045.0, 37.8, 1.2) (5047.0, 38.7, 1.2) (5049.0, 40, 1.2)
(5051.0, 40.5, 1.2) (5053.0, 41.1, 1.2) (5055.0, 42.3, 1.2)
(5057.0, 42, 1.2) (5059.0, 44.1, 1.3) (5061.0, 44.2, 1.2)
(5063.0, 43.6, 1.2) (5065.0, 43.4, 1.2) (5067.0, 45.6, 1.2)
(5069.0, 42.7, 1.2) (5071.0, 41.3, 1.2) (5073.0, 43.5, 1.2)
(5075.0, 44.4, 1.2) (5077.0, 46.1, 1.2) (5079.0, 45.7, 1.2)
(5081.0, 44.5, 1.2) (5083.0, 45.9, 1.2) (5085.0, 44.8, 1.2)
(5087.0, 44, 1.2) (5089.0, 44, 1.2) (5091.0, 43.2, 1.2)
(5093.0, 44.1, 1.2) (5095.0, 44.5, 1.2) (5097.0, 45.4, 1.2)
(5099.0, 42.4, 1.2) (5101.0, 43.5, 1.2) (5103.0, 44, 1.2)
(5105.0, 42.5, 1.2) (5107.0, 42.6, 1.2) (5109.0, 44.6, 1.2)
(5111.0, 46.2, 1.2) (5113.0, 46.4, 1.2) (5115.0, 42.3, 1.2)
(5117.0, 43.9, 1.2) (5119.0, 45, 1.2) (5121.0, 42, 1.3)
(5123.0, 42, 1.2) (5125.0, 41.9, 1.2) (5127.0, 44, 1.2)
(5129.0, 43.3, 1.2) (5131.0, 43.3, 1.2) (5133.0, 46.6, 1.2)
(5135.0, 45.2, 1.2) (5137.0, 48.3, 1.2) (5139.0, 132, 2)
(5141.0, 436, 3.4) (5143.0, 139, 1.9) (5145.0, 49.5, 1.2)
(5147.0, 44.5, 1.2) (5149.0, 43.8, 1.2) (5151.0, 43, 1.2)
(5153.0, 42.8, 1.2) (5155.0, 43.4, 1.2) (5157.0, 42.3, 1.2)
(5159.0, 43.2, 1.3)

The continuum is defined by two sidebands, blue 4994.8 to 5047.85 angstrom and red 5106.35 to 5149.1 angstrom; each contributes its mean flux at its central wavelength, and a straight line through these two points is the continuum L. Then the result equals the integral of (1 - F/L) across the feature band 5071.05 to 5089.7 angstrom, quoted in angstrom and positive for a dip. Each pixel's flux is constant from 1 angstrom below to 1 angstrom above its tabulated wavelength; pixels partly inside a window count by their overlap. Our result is 6.6 angstrom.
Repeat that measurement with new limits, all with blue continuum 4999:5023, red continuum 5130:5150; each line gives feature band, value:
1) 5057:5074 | 6.34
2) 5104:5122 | 9.28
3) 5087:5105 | 8.50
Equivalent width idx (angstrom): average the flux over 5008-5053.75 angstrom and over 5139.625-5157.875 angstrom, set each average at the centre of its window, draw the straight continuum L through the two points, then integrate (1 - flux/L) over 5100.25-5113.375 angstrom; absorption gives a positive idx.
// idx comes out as 6.6 angstrom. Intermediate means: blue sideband 68.9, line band 44.2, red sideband 99.3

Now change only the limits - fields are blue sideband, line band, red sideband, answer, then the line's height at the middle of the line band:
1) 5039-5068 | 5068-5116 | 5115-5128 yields 9.5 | 55.6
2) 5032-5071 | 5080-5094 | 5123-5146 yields 6.5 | 82.3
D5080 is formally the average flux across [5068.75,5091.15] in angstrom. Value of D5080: 44.3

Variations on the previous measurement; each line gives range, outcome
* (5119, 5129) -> 42.8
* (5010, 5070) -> 62.8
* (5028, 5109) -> 58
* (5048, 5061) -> 41.9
